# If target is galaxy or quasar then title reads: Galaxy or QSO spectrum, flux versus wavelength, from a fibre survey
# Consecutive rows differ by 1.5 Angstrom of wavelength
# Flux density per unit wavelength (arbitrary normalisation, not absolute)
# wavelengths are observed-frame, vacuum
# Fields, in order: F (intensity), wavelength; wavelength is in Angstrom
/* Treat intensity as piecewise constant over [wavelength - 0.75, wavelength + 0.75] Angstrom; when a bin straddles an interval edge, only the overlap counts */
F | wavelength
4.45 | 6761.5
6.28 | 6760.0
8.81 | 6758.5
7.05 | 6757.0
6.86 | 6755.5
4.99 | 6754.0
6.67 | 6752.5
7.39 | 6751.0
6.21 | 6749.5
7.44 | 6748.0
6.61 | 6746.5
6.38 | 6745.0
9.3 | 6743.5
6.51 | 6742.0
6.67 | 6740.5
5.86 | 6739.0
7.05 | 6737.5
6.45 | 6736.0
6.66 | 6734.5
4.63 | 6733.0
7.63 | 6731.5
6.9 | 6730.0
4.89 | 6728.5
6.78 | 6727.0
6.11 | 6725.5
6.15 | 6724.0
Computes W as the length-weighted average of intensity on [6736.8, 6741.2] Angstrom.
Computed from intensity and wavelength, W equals 6.52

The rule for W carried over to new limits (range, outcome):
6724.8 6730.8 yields 6.18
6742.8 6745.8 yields 7.8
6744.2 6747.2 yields 6.54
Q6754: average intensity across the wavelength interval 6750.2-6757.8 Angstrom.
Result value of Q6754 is 6.6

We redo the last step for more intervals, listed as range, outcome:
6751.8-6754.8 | 5.83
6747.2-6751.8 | 7.01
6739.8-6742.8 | 6.63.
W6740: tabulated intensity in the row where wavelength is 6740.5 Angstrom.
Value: 6.67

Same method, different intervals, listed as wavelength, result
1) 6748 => 7.44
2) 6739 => 5.86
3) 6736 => 6.45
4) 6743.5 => 9.3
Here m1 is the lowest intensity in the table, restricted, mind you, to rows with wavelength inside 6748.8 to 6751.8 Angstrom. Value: 6.21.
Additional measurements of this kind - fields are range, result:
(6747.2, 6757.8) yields 4.99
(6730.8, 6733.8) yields 4.63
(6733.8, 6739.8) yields 5.86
